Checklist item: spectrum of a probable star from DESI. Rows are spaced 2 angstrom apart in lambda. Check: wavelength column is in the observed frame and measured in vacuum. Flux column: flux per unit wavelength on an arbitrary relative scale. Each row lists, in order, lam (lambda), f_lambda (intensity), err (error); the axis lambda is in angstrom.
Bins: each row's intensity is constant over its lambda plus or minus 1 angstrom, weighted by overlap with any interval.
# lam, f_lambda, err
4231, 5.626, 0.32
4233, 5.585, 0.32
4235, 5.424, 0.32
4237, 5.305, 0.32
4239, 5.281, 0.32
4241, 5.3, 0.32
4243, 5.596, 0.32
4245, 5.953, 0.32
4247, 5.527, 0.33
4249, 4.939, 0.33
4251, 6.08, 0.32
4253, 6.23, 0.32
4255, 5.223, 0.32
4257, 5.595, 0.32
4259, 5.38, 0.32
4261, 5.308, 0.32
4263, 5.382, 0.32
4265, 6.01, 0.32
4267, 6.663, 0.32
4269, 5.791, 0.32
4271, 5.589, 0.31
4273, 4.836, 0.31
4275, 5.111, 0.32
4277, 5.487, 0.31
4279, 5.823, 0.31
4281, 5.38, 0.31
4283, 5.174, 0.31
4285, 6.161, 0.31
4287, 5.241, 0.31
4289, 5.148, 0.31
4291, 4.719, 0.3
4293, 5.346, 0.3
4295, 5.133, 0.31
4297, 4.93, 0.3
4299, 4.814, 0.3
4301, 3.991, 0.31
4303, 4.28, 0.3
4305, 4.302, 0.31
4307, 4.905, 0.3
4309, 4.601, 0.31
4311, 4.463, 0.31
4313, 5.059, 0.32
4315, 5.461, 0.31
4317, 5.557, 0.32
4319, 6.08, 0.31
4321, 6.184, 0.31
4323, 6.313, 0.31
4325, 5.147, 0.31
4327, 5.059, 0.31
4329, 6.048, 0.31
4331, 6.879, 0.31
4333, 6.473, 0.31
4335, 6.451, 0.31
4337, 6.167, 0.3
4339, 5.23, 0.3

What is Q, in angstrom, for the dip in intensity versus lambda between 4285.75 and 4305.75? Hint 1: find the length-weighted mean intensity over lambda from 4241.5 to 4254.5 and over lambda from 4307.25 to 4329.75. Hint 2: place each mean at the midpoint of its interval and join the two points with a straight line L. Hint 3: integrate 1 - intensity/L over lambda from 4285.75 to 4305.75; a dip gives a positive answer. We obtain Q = 2.5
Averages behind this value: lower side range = 5.69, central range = 4.81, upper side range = 5.43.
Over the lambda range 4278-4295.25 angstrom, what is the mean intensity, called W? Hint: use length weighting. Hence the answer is 5.36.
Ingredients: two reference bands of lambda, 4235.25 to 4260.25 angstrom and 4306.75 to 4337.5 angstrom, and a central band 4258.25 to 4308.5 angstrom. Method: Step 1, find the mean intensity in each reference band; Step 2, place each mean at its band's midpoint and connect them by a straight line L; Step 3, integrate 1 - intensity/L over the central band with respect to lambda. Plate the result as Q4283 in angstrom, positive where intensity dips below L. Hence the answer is 3.4 angstrom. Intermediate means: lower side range 5.53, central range 5.23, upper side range 5.69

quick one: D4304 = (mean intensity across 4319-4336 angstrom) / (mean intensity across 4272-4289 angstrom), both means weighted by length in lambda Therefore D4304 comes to 1.1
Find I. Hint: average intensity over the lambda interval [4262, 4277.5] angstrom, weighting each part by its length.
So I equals 5.61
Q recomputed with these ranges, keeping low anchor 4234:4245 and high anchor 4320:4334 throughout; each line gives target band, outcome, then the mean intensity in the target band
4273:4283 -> 0.6 angstrom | 5.36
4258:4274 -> 0.0 angstrom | 5.62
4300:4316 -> 3.4 angstrom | 4.63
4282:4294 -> 1.0 angstrom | 5.3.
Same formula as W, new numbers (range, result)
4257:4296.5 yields 5.45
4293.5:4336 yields 5.34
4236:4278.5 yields 5.55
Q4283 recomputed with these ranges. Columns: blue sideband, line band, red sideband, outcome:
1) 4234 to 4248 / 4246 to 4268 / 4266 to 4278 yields -0.5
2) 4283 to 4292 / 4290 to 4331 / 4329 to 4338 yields 5.0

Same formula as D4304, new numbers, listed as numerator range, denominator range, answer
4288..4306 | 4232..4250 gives 0.87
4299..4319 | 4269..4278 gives 0.90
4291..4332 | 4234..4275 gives 0.94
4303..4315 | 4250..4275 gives 0.83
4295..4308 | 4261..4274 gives 0.81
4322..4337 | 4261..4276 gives 1.08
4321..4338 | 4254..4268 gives 1.07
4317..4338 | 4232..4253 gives 1.09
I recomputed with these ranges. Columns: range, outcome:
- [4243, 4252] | 5.62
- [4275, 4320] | 5.09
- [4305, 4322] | 5.23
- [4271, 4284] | 5.32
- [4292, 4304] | 4.75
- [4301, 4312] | 4.46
